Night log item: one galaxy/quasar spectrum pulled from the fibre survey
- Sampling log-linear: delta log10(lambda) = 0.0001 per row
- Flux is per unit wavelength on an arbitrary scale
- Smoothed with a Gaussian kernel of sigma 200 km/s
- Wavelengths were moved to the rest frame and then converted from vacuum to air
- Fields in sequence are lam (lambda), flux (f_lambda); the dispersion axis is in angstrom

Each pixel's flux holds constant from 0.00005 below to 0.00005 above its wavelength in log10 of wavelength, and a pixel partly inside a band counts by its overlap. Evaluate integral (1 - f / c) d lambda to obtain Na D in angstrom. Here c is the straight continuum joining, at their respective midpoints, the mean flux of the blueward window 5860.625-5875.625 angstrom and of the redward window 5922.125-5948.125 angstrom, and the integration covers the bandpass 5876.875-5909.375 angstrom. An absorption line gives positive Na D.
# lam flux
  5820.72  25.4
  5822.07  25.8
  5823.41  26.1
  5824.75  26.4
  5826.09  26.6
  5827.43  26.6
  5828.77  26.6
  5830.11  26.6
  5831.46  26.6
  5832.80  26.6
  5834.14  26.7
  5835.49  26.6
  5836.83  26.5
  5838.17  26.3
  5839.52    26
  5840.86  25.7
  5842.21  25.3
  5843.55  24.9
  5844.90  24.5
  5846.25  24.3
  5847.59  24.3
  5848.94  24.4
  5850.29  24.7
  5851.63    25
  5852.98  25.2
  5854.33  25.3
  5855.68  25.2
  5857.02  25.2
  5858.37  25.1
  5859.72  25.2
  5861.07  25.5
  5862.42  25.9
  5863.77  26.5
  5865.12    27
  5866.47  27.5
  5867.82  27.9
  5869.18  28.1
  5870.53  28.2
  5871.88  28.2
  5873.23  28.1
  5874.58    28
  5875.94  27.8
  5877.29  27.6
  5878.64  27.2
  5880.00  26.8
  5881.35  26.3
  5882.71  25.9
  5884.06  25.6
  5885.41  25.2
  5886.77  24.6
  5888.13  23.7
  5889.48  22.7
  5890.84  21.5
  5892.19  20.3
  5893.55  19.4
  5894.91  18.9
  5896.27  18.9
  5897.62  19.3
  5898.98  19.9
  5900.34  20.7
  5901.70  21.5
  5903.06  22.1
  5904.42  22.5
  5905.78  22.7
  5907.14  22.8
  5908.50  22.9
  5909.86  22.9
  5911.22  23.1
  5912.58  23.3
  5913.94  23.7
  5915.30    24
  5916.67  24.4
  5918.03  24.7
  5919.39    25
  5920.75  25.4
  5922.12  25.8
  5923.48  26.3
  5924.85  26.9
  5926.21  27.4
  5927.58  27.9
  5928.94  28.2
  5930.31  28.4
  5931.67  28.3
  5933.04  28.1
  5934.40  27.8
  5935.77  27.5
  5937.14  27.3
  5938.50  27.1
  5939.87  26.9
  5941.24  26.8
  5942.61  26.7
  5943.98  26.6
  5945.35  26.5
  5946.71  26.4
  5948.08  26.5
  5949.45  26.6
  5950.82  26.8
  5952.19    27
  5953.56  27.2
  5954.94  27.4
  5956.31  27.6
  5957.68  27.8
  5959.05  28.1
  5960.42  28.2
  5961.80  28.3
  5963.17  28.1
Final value 5.3 angstrom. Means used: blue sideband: 27.4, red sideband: 27.2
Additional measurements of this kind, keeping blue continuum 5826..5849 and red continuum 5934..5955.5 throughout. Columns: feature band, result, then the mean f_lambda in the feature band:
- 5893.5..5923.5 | 4.47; 22.6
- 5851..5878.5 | -0.54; 26.6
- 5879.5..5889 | 0.35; 25.4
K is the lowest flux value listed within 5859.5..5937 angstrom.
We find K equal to 18.9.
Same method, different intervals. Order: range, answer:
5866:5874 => 27.5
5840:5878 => 24.3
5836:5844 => 24.9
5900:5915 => 20.7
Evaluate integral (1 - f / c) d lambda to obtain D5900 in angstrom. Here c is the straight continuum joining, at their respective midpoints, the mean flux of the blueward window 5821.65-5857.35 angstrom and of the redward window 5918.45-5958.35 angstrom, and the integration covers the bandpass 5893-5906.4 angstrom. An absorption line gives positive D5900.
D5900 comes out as 3.0 angstrom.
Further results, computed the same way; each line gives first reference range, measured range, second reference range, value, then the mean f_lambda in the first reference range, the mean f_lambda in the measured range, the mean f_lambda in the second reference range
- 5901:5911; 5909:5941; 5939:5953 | -2.1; 22.5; 26.1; 26.7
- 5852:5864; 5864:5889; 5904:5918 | -2.2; 25.4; 26.8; 23.3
